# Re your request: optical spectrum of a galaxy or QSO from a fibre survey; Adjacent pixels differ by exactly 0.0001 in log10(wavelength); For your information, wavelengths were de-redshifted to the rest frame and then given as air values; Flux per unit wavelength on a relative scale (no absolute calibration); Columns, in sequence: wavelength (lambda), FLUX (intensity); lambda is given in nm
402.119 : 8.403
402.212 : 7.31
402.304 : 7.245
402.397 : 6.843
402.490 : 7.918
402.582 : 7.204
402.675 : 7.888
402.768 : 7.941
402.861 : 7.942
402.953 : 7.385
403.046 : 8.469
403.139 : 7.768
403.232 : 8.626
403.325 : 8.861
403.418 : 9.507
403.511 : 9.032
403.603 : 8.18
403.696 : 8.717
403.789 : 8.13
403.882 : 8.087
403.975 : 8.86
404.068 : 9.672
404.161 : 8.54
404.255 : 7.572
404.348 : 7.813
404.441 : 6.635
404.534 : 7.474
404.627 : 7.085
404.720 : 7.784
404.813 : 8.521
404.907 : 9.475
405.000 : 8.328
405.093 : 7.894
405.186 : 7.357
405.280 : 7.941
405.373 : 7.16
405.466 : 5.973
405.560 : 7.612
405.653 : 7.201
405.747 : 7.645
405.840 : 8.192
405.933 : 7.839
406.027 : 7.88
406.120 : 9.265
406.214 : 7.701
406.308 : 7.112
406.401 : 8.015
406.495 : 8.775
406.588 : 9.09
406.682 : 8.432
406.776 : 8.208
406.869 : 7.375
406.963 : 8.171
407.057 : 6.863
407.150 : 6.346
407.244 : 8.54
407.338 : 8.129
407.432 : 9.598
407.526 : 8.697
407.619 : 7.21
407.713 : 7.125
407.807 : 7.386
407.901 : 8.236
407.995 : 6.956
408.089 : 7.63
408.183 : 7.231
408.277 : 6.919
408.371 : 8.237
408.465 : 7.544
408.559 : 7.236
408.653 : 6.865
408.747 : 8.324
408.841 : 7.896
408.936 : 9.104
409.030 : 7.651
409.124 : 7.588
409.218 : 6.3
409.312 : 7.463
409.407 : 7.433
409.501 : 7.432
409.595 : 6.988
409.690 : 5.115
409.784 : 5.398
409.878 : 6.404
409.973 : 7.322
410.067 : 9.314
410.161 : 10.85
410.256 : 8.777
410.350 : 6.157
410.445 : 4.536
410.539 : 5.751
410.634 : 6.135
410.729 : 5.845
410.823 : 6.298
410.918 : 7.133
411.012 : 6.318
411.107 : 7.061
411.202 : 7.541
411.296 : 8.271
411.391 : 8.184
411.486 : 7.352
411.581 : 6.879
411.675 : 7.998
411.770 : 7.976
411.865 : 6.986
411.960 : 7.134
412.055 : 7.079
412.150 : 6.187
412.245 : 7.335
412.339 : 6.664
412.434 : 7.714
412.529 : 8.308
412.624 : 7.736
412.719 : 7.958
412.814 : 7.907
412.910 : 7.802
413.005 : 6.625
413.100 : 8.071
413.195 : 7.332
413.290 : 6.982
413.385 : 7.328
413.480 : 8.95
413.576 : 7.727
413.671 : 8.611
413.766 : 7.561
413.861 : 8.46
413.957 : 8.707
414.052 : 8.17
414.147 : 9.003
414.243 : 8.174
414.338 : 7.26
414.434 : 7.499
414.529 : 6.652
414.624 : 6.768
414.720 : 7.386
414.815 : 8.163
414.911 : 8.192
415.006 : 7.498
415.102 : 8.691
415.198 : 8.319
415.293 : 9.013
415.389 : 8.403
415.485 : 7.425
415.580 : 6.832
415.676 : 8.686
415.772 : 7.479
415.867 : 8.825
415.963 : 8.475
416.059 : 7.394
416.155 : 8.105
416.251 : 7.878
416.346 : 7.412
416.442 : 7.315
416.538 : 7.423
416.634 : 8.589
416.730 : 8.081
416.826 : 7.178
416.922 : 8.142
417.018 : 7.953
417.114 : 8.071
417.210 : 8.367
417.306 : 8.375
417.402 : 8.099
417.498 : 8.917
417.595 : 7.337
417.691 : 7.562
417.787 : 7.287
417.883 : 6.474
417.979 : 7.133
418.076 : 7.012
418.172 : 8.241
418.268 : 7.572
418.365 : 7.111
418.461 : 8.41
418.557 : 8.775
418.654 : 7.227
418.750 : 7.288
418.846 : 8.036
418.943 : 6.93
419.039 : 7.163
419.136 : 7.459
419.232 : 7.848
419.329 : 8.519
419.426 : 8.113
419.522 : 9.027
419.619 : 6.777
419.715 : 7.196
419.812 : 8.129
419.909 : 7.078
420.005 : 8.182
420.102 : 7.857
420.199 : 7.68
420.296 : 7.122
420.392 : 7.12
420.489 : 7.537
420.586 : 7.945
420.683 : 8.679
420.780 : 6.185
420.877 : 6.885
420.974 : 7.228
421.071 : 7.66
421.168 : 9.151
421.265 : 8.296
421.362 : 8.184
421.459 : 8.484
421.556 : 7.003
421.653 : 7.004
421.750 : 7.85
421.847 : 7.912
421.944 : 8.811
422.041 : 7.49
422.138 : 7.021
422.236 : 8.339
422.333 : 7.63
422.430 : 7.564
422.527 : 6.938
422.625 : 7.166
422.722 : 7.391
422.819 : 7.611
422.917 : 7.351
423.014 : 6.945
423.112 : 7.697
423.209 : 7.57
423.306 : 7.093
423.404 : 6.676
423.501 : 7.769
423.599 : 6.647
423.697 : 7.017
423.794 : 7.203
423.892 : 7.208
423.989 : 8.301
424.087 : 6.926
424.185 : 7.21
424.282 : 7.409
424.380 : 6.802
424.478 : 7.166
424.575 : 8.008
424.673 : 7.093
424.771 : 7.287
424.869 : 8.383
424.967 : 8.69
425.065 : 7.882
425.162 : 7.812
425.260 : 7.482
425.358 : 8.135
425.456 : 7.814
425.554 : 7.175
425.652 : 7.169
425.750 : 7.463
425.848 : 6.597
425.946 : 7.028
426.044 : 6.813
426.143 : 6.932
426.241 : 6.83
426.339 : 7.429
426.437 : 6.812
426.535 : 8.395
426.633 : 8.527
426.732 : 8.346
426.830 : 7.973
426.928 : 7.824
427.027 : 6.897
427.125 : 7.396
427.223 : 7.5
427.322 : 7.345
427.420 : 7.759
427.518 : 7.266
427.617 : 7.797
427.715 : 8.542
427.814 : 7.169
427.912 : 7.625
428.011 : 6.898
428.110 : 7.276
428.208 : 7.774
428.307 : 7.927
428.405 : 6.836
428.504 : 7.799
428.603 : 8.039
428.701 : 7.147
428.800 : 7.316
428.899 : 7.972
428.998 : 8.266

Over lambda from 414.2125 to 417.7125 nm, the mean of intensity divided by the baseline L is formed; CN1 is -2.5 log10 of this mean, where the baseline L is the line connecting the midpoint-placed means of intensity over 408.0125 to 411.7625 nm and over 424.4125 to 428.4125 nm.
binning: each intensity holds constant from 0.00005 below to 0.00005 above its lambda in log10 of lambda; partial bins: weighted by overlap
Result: -0.08 mag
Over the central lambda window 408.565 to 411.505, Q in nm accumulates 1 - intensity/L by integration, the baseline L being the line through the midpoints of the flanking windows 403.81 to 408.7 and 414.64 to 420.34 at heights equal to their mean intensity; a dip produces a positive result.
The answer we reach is 0.24 nm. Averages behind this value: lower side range 7.84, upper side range 7.81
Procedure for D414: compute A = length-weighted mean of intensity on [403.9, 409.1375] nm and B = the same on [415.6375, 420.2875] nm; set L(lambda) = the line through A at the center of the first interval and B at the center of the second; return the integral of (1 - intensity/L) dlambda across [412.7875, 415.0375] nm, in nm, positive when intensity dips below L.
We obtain 0.01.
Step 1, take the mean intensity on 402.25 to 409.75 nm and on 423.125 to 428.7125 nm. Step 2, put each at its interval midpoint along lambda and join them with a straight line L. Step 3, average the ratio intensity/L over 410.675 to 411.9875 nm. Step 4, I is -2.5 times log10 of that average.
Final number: 0.08 mag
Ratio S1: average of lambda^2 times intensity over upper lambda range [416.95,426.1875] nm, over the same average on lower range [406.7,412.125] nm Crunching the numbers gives 1.09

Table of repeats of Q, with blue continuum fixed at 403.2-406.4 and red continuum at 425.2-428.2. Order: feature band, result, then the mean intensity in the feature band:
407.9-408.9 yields 0.05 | 7.53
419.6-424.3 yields 0.05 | 7.52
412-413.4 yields 0.08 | 7.4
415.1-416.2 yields -0.05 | 8.11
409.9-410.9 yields 0.10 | 7.08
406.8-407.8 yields 0.02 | 7.8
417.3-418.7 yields 0.00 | 7.68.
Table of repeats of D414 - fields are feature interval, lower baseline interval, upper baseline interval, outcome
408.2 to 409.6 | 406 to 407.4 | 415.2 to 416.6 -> 0.079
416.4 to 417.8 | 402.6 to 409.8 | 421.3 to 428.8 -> -0.053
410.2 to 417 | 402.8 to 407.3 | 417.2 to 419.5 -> 0.213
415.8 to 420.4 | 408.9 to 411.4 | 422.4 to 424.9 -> -0.340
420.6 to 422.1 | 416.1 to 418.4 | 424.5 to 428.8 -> -0.026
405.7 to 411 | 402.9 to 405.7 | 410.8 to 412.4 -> 0.055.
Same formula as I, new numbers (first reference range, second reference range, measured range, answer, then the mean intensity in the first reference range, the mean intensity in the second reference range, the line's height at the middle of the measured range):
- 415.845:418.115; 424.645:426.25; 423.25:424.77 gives 0.04 mag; 7.8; 7.46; 7.52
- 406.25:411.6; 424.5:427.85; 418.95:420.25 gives -0.03 mag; 7.45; 7.57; 7.53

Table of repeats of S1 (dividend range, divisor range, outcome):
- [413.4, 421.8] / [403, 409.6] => 1.04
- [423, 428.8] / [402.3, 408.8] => 1.04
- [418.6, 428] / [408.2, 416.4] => 1.05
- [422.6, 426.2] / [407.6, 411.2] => 1.10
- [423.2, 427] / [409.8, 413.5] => 1.09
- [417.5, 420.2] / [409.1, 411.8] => 1.12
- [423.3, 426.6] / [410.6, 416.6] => 1.02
